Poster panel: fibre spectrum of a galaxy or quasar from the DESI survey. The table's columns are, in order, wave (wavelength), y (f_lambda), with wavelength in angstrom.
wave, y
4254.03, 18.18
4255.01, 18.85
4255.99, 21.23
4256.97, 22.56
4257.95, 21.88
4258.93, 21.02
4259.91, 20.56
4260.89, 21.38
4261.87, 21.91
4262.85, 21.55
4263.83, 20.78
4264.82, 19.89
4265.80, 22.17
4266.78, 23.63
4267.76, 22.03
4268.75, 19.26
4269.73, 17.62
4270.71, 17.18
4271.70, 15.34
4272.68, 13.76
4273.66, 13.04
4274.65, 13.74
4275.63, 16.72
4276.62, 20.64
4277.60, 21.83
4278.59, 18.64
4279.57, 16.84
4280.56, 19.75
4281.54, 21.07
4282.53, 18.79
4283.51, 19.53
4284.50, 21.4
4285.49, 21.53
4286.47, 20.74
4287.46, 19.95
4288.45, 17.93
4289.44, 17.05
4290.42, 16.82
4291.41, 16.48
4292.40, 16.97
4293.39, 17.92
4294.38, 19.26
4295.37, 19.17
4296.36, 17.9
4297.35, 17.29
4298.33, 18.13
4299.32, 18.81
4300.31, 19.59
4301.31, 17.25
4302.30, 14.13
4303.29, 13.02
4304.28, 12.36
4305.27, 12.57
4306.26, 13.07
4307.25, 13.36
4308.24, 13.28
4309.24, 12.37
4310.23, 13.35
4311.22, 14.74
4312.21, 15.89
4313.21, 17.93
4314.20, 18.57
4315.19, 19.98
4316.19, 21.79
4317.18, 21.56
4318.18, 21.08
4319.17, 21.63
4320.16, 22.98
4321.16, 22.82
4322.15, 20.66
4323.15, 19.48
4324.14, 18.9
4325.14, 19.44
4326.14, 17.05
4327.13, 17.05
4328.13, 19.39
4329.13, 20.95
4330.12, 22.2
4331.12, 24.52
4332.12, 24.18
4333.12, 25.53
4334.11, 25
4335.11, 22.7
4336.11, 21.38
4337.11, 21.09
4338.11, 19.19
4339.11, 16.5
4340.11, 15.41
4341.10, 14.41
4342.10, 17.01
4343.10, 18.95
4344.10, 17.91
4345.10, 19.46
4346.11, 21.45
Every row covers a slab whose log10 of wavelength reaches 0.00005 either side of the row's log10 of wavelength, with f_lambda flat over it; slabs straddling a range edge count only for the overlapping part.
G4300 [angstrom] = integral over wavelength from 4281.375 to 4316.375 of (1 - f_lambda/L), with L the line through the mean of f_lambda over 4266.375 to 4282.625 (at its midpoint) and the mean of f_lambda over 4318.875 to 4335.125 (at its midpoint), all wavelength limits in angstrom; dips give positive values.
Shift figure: 4.4 angstrom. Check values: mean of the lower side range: 18.2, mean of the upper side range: 21.4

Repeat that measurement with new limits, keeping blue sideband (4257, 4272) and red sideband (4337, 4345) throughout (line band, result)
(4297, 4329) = 1.8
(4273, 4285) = 0.9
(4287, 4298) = 0.9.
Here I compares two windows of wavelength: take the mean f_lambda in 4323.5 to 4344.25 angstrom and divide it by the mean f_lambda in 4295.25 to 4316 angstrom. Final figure 1.26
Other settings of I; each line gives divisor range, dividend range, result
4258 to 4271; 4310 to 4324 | 0.94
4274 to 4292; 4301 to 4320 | 0.87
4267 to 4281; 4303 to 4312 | 0.75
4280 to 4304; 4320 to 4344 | 1.10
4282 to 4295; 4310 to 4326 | 1.04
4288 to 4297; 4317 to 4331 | 1.16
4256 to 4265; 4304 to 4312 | 0.62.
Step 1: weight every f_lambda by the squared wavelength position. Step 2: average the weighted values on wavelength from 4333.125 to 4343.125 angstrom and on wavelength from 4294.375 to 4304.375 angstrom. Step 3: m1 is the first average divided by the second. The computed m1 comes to 1.16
